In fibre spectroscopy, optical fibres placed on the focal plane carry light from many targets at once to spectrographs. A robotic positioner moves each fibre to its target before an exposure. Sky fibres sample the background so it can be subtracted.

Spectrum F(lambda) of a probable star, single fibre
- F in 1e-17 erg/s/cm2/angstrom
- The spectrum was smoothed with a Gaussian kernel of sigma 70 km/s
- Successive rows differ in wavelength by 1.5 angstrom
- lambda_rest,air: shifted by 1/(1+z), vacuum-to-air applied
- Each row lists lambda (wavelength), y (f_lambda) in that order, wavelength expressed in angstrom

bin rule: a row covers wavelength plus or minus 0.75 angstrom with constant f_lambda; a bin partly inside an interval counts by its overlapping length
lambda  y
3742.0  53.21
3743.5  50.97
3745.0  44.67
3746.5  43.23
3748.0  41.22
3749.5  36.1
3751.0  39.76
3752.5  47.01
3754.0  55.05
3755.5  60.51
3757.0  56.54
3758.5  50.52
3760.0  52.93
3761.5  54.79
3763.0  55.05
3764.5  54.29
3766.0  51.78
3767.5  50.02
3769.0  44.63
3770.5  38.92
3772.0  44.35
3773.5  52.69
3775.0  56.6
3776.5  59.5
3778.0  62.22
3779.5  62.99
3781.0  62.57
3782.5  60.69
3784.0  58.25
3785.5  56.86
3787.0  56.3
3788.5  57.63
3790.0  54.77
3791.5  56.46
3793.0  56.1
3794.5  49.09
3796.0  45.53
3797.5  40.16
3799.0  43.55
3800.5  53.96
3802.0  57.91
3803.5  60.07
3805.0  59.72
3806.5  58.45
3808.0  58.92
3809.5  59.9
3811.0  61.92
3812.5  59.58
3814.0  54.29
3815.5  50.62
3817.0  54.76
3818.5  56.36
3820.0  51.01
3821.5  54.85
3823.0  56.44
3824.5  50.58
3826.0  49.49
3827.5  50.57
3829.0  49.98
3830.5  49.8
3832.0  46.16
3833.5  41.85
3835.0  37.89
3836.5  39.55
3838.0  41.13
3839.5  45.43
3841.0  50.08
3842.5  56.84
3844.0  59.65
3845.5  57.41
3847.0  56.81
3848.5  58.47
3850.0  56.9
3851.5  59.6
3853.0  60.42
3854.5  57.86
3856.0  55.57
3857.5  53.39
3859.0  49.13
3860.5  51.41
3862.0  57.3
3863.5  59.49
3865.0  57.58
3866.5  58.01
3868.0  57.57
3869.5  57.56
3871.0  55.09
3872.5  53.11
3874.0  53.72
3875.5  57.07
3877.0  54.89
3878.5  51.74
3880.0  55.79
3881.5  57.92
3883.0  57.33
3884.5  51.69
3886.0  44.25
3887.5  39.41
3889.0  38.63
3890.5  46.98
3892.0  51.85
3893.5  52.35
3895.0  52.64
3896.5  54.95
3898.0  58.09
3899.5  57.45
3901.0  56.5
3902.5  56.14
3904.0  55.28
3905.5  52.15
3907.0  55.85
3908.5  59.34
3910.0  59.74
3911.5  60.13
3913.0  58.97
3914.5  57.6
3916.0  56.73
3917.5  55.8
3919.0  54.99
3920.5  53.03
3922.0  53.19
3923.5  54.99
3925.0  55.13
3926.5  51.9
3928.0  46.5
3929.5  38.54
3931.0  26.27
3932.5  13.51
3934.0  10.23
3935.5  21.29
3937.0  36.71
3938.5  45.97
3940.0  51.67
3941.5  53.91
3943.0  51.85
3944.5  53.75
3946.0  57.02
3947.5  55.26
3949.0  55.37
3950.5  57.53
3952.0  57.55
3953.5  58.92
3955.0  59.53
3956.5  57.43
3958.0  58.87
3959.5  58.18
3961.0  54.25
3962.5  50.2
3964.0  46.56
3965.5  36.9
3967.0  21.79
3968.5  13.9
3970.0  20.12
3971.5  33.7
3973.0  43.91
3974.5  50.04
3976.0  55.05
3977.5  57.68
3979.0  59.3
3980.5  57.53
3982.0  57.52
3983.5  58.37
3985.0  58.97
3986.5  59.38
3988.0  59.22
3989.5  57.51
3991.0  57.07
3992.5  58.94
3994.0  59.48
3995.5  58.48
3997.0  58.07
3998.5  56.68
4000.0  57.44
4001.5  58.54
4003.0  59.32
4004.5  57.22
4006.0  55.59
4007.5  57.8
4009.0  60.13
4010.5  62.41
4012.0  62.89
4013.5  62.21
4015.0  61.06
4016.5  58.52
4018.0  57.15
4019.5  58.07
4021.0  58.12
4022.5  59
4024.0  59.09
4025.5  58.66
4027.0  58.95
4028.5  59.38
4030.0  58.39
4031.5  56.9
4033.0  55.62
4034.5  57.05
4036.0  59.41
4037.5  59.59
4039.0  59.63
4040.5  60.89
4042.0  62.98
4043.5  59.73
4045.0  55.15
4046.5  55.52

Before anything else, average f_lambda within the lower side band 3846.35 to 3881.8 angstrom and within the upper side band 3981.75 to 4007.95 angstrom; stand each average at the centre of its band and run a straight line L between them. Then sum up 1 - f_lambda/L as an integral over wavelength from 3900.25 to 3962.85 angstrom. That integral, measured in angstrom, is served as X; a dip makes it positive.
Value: 6.8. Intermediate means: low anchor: 56.1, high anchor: 58.1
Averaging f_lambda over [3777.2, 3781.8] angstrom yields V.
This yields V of 62.5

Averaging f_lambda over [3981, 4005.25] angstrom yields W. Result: 58.3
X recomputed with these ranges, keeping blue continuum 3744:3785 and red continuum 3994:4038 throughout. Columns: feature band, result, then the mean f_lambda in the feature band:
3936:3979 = 6.5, 48.4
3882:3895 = 1.6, 48.3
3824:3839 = 2.2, 45.6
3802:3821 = -1.5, 57.1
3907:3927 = -0.1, 56.3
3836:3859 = 0.1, 53.9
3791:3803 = 0.5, 50.4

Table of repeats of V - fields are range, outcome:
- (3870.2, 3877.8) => 54.8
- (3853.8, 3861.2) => 53.5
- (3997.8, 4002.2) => 57.6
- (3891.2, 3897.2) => 52.9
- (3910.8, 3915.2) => 58.9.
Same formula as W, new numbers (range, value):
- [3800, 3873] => 54.1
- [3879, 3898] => 50.6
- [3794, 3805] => 50.7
